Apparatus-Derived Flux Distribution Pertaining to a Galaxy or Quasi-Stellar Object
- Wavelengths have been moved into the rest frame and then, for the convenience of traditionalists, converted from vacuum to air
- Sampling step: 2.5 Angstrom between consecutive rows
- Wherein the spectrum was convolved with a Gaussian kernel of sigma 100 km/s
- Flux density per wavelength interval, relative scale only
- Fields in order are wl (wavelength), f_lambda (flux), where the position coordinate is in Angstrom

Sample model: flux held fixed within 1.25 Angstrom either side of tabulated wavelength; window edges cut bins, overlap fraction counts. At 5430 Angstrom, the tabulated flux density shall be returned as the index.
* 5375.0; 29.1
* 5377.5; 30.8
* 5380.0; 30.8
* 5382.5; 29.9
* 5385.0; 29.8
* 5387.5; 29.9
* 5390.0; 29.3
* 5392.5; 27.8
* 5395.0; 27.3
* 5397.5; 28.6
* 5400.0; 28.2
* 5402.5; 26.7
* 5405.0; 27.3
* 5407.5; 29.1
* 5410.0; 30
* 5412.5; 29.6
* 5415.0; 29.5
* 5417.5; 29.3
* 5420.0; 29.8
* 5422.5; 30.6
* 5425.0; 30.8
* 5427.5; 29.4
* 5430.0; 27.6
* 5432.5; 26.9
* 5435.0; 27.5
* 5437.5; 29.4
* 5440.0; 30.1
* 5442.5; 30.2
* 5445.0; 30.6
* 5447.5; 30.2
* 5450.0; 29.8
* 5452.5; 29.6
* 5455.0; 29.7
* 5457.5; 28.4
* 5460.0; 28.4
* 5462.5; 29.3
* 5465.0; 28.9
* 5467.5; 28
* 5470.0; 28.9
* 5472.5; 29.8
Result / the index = 27.6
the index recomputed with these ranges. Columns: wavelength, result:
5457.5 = 28.4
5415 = 29.5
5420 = 29.8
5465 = 28.9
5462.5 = 29.3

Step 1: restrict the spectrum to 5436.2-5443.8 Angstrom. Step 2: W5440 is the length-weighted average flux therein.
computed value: 29.9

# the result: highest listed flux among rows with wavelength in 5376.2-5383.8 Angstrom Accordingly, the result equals 30.8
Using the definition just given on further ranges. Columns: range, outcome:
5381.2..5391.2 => 29.9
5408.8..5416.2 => 30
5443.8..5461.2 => 30.6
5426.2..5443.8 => 30.2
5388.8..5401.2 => 29.3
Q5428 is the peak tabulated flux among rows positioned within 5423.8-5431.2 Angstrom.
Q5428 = 30.8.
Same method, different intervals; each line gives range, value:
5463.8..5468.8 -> 28.9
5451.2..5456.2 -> 29.7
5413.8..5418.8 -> 29.5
